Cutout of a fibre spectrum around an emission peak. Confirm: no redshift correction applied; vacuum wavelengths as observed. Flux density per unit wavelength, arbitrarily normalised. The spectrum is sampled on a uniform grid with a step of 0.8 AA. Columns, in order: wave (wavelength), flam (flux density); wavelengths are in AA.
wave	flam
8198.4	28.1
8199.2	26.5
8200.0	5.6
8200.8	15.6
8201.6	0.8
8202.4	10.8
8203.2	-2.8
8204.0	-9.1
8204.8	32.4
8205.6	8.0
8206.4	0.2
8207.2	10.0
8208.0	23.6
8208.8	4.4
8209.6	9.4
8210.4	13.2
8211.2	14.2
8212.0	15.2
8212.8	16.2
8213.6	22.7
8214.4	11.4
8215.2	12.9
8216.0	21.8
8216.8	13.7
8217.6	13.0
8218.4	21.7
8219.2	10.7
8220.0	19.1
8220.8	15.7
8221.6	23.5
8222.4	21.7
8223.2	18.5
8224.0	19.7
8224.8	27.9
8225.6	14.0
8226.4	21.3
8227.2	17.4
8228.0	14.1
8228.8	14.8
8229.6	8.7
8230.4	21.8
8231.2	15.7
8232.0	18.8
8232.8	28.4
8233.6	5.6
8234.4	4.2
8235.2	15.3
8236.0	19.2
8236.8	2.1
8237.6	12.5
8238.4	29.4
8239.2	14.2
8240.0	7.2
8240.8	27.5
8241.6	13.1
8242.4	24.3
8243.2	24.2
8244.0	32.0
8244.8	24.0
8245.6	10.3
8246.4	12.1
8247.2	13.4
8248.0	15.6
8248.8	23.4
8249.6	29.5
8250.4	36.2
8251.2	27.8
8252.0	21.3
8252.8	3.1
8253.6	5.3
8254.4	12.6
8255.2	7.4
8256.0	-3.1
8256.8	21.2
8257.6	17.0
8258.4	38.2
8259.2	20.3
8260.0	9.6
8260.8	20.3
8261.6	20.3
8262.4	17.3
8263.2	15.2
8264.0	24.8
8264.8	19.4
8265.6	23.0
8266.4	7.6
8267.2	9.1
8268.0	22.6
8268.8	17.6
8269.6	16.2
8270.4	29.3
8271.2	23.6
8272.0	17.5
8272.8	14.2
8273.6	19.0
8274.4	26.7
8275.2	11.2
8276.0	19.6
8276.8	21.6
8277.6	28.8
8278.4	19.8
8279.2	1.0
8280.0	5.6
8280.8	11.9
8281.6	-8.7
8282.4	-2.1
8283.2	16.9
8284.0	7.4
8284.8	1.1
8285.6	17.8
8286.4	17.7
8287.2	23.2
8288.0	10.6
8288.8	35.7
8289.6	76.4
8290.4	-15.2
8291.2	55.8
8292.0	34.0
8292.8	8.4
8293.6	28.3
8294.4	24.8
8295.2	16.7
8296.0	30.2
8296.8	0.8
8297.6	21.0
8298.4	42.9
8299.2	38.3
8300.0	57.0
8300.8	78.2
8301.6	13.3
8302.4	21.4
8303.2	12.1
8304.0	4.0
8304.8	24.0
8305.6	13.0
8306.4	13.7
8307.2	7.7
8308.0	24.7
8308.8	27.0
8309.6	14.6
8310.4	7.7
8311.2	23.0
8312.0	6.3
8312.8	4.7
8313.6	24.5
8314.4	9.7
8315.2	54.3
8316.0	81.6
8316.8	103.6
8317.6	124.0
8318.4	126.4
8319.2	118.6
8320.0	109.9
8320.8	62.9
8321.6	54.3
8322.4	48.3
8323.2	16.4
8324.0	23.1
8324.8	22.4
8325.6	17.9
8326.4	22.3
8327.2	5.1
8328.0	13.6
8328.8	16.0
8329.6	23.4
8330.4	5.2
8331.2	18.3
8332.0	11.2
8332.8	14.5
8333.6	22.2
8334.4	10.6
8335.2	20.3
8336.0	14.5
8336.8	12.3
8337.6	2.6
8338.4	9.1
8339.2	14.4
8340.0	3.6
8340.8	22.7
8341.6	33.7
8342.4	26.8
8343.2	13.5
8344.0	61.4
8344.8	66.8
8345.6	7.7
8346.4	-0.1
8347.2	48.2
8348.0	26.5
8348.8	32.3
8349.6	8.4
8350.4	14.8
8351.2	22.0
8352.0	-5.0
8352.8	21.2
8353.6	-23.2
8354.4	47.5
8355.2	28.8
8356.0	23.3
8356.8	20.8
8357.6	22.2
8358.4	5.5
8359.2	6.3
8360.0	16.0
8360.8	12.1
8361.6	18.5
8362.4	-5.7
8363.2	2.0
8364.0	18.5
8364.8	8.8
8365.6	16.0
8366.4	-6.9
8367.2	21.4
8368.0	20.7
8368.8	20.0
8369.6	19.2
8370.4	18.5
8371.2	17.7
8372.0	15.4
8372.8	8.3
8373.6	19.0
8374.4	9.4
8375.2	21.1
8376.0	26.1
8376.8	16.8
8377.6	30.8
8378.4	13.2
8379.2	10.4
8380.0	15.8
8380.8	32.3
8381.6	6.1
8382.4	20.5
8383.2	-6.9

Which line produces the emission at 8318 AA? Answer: H-alpha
